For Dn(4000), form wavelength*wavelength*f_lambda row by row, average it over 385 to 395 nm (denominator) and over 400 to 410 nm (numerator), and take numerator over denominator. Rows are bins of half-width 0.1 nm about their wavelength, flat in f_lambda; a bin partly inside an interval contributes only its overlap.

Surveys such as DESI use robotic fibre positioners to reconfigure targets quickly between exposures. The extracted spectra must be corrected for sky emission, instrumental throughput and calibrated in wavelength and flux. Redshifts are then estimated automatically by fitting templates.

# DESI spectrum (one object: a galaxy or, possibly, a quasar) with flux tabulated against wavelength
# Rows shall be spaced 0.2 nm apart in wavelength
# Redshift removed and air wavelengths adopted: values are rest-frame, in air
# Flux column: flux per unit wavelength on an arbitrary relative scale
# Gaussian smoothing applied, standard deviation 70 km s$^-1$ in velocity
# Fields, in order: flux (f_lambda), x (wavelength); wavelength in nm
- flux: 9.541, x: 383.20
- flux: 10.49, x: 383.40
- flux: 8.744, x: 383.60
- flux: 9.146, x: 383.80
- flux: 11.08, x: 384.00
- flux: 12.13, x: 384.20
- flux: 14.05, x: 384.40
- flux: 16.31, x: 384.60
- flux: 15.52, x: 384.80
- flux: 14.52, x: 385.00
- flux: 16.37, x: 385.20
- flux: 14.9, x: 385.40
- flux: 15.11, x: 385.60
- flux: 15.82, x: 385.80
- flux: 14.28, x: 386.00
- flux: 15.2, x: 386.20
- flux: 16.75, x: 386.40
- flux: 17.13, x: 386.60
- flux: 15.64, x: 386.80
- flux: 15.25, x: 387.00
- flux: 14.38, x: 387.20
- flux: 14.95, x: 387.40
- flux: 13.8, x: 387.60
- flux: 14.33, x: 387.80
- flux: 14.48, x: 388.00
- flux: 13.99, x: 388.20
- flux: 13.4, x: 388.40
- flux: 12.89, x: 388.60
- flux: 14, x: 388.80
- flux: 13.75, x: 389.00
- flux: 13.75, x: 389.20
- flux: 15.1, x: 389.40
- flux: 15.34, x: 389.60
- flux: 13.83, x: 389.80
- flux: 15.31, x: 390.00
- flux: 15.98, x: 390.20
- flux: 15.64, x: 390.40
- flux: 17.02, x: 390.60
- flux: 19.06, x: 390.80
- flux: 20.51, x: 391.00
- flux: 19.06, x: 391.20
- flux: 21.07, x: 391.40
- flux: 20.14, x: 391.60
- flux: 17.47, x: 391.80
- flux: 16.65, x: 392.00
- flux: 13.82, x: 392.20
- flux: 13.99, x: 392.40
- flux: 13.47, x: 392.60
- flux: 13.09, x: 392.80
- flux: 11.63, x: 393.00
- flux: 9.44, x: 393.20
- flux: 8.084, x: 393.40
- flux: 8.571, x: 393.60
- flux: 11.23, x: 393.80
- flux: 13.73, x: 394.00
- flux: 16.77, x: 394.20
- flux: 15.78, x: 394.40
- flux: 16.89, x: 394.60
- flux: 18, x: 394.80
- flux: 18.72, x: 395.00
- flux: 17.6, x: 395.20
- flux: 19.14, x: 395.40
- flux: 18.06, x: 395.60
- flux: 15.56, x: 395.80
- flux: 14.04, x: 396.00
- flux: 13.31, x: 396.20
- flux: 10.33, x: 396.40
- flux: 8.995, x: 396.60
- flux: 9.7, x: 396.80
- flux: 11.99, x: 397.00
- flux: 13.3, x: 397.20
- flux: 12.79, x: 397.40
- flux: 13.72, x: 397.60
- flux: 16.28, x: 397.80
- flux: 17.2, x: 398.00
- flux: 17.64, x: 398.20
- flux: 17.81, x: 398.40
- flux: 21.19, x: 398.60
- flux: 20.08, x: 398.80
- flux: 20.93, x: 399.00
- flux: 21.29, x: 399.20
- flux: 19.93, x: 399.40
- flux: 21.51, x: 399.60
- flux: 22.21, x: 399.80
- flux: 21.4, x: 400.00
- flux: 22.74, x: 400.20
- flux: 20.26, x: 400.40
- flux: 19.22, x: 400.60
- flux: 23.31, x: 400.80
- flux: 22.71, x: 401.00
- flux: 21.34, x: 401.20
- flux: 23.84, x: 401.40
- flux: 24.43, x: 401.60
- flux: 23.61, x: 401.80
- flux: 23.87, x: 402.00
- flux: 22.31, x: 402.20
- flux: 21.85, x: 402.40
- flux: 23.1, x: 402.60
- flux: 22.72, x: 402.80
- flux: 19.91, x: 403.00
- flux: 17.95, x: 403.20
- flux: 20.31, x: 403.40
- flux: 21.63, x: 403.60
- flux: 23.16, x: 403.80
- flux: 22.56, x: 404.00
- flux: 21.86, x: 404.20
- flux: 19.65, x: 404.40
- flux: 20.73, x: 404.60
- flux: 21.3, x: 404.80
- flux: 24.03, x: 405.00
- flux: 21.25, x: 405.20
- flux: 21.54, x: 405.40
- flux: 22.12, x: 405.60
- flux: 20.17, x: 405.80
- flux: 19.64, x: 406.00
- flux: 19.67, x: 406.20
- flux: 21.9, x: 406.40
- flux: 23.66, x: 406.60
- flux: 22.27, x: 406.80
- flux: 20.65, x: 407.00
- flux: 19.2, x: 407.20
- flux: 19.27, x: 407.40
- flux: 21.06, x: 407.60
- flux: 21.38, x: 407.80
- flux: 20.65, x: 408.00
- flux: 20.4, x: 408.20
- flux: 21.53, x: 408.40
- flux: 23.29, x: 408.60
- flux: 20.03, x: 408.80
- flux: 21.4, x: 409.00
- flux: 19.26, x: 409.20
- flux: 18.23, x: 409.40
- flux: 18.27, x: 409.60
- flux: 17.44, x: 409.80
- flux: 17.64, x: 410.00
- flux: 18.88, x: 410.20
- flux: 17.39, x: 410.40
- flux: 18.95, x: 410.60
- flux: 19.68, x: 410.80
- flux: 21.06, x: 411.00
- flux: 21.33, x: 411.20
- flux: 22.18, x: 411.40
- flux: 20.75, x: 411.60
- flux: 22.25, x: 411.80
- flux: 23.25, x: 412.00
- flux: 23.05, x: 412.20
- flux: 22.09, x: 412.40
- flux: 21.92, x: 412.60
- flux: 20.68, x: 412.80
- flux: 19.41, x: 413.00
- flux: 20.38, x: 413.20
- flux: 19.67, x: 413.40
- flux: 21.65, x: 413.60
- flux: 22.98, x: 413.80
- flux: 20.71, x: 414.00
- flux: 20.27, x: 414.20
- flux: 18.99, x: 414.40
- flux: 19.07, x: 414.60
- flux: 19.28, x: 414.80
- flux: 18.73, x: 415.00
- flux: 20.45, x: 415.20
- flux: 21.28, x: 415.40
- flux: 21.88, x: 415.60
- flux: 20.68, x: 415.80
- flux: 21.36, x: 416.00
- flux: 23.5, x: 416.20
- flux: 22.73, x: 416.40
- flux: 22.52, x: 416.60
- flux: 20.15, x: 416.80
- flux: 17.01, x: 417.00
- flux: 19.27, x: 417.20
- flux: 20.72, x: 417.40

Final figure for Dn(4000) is 1.52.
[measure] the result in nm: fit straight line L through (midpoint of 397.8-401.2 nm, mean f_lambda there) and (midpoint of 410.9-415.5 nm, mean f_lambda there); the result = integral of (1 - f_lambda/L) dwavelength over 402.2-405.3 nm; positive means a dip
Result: -0.131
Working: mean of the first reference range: 20.5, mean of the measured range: 21.5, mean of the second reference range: 20.9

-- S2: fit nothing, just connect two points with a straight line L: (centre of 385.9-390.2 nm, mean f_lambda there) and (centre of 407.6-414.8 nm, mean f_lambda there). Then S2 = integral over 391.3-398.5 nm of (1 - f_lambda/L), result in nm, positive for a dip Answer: 0.770 nm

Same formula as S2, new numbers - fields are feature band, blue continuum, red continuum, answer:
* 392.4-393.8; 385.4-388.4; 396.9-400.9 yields 0.49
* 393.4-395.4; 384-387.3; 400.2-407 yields 0.36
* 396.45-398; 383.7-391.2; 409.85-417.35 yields 0.40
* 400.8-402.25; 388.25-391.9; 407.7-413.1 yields -0.36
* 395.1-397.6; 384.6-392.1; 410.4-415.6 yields 0.52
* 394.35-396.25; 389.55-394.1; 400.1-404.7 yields 0.04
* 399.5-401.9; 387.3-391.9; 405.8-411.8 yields -0.49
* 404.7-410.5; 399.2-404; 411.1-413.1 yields 0.35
